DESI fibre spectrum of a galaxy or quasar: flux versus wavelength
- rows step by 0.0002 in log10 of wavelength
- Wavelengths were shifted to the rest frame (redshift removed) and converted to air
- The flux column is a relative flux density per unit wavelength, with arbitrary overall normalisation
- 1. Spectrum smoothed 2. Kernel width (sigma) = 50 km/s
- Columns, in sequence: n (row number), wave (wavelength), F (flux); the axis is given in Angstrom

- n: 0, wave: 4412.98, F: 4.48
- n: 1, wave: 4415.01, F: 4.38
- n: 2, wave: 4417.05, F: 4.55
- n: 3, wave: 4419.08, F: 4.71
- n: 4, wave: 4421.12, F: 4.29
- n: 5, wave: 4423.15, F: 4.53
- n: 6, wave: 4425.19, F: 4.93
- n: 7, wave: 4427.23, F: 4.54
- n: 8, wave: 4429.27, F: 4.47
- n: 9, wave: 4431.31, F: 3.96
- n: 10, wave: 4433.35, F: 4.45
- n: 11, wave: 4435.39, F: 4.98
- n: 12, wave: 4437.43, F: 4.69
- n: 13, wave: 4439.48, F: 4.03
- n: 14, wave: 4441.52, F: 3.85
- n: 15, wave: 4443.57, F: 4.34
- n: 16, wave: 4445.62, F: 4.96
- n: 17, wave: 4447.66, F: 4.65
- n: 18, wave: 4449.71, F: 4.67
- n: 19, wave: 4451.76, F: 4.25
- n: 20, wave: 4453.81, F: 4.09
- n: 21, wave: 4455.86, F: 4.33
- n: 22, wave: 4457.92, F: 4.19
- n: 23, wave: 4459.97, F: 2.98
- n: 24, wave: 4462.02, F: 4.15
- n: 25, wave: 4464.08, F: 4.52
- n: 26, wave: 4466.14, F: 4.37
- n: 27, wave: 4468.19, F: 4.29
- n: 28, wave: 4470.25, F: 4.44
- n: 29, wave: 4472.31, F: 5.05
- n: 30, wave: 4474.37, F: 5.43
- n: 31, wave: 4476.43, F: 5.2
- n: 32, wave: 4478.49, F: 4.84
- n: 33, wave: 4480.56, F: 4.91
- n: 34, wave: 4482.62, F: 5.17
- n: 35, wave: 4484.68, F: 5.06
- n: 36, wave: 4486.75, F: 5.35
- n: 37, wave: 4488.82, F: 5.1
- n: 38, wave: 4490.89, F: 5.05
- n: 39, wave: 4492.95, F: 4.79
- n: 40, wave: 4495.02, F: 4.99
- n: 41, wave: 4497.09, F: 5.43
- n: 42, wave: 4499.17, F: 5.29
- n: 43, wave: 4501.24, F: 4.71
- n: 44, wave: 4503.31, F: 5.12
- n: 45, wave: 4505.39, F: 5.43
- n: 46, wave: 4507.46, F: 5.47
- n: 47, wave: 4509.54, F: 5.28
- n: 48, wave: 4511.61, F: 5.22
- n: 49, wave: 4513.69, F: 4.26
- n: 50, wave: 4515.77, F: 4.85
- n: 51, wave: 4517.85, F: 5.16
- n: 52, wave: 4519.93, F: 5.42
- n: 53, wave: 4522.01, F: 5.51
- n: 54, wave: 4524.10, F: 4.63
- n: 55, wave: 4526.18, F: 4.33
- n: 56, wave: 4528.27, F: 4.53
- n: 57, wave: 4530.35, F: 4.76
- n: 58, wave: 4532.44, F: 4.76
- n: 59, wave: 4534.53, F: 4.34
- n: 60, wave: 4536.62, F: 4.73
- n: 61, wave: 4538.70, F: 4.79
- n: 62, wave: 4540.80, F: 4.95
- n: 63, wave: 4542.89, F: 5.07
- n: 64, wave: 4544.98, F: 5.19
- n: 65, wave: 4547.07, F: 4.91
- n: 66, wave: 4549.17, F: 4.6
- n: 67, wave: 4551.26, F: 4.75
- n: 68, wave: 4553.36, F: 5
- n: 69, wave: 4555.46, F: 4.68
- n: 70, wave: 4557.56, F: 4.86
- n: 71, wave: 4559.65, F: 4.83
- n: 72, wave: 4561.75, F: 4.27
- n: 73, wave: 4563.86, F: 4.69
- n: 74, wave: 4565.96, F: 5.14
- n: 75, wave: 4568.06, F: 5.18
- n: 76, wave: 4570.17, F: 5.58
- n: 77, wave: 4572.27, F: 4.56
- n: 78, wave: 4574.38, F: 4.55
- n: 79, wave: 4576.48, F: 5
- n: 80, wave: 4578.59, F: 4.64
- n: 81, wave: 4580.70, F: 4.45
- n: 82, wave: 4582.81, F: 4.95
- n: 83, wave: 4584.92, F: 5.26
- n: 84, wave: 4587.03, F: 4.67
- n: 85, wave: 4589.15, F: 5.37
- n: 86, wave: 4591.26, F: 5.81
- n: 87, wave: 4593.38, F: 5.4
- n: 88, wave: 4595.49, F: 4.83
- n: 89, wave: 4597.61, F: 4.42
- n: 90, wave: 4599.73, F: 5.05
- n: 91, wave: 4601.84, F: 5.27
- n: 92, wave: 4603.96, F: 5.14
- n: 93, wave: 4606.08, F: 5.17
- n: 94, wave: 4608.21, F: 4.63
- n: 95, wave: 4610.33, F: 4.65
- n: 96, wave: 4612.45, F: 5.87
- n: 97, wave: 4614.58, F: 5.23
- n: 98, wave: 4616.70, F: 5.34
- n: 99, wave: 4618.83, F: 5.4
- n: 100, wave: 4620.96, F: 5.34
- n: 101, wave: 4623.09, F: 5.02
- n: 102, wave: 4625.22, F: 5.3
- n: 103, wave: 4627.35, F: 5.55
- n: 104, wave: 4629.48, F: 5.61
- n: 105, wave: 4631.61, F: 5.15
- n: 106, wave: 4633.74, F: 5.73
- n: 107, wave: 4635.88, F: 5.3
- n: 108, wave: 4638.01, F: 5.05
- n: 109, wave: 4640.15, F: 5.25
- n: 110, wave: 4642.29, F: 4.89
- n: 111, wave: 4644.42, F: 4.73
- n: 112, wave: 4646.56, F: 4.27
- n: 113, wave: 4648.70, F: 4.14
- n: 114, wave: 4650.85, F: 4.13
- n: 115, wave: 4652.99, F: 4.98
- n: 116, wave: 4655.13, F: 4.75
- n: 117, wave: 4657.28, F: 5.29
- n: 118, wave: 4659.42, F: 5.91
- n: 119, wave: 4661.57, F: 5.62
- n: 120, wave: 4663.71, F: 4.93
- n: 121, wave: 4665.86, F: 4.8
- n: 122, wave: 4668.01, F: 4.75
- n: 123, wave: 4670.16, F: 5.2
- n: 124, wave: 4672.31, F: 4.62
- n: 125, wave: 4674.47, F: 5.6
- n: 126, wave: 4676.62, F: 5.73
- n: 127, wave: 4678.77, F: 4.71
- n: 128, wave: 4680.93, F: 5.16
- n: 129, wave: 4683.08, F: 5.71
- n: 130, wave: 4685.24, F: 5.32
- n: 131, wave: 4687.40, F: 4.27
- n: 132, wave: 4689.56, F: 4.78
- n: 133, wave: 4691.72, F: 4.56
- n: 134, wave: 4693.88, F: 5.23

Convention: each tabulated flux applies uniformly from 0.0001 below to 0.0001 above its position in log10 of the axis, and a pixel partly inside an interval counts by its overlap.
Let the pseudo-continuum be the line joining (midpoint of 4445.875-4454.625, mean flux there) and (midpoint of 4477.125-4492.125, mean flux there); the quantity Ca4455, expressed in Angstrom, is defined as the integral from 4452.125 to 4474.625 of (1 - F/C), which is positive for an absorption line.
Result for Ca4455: 1.90 Angstrom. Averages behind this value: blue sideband 4.47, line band 4.31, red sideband 5.07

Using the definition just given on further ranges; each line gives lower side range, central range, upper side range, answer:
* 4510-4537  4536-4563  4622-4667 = 0.30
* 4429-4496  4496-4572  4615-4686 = -2.14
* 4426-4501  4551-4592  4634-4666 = -0.71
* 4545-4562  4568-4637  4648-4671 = -3.73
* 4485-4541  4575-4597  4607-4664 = 0.18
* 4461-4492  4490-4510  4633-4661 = -1.14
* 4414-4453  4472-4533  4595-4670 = -4.58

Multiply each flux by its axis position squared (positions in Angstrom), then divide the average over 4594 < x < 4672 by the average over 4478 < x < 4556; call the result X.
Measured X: 1.08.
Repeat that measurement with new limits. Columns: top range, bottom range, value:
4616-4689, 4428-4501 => 1.19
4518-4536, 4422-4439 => 1.10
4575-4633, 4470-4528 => 1.06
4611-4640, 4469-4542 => 1.14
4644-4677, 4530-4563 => 1.09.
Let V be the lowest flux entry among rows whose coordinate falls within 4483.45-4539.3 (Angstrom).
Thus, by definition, 4.26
